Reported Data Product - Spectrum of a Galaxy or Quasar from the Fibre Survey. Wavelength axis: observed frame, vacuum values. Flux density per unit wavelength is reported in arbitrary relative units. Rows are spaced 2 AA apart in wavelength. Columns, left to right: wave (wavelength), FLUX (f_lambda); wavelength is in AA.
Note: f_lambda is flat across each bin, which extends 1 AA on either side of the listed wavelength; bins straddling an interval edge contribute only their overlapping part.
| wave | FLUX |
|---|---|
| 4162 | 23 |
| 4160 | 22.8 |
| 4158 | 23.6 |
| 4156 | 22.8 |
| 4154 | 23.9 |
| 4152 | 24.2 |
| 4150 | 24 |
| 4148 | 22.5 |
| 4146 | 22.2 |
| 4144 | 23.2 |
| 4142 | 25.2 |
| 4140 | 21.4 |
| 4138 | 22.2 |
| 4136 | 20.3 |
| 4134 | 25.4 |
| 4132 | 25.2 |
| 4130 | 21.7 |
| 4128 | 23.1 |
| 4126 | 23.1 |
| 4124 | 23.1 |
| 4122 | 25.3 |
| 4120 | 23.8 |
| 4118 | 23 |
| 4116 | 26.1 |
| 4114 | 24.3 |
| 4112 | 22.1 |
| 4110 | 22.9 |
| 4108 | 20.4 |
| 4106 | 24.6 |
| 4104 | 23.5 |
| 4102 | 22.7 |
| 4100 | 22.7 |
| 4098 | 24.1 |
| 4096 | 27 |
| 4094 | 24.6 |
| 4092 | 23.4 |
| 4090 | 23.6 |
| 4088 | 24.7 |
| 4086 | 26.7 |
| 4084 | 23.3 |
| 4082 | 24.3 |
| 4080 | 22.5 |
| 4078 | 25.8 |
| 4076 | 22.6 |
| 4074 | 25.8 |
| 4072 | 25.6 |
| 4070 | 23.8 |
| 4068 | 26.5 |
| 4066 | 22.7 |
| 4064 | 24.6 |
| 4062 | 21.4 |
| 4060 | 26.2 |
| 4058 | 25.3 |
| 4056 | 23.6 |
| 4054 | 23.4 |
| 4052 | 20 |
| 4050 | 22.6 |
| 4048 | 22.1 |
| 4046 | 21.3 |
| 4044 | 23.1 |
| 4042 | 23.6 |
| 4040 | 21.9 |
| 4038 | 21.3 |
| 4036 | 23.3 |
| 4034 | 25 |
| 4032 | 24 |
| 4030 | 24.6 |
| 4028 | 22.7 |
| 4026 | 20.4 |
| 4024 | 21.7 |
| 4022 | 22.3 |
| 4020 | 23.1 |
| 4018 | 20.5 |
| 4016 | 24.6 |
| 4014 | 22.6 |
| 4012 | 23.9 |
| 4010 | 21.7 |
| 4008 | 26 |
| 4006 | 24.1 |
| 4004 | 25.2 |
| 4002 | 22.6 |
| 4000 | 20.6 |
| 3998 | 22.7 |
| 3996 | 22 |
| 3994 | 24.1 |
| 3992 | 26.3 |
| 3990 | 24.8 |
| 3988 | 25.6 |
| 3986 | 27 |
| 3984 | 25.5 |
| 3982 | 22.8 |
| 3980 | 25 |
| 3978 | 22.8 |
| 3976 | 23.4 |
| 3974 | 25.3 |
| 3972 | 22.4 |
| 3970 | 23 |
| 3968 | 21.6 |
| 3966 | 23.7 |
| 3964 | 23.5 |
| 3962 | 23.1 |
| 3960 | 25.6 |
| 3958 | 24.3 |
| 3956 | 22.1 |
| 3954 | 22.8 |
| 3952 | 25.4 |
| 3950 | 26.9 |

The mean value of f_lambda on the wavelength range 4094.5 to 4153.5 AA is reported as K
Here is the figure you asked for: 23.4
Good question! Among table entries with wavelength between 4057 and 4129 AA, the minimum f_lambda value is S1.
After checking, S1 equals 20.4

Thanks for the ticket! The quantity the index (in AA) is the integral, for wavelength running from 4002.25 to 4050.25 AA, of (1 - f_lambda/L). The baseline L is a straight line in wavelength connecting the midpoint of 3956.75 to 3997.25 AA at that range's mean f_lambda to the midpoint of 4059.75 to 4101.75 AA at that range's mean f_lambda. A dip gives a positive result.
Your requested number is 2.4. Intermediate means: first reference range 24.1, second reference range 24.3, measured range 23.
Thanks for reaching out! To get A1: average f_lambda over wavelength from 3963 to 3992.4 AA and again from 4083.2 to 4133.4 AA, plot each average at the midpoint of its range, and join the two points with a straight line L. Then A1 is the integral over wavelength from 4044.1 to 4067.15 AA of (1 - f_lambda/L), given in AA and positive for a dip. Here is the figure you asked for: 0.9 AA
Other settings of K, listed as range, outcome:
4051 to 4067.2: 23.4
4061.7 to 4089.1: 24.4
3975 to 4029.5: 23.5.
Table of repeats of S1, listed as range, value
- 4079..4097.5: 22.5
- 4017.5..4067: 20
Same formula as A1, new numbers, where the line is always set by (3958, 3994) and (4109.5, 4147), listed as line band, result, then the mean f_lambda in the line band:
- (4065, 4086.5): -0.7 AA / 24.5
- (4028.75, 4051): 0.8 AA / 23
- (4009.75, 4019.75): 0.5 AA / 22.8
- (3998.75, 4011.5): 0.4 AA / 23.4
